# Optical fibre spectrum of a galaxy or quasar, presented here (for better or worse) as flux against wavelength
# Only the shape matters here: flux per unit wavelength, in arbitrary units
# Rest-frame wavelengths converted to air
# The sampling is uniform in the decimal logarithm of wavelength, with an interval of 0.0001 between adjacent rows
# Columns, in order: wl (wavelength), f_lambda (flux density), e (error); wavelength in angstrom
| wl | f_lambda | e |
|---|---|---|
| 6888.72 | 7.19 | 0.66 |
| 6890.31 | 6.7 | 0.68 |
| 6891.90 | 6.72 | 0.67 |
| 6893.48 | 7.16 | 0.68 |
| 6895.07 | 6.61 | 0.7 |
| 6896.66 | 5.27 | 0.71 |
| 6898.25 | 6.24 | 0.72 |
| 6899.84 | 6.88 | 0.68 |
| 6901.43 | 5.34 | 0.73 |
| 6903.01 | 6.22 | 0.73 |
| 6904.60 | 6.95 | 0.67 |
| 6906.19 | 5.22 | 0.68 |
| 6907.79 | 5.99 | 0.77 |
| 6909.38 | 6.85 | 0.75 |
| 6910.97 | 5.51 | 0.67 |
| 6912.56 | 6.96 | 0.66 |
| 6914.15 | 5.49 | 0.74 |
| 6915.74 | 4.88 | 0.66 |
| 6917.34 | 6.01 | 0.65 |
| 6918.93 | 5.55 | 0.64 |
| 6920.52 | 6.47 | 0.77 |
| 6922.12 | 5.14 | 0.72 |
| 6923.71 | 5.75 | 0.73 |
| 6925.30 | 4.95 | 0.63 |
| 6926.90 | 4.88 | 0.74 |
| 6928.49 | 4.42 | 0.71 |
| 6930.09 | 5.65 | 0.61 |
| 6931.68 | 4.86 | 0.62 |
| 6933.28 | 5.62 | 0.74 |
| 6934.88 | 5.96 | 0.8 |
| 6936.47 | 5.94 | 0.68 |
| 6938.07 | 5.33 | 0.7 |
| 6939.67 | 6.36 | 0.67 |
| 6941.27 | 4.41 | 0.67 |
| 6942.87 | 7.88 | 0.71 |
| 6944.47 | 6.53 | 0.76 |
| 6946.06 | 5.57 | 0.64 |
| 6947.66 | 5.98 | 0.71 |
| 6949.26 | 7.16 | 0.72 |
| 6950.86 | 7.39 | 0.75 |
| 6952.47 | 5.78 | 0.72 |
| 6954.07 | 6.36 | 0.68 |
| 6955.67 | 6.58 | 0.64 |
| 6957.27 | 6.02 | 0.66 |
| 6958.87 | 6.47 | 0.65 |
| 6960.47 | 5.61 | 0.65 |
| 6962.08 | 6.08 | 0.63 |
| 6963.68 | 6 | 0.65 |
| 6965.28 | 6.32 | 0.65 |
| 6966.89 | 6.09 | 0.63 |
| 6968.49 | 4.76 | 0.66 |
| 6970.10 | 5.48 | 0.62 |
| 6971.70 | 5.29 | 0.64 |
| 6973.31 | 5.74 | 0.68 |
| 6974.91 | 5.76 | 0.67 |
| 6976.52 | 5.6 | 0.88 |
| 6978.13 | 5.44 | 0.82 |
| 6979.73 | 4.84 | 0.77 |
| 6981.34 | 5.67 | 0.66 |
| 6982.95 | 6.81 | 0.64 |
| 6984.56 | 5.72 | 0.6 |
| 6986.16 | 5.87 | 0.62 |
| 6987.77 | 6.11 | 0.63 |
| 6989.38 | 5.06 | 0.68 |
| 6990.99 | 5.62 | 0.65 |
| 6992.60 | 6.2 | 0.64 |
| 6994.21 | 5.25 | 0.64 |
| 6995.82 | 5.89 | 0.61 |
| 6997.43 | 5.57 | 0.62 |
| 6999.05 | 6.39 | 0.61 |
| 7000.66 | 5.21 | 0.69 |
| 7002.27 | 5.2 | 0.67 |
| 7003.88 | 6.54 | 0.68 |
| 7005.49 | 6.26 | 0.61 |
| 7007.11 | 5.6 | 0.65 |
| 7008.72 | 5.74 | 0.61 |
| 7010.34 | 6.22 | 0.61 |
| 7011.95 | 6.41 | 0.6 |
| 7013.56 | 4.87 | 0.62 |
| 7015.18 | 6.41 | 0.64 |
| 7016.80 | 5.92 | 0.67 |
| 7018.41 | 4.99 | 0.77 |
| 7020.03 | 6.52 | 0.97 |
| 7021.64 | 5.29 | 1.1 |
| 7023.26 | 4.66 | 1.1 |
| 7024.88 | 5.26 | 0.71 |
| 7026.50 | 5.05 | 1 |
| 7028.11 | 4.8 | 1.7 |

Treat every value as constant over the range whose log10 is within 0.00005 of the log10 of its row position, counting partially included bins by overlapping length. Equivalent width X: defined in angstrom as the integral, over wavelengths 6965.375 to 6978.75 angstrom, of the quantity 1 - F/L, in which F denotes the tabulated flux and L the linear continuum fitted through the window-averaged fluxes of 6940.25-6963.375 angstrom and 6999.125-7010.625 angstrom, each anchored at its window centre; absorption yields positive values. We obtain 1.2 angstrom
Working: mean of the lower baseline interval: 6.27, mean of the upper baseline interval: 5.84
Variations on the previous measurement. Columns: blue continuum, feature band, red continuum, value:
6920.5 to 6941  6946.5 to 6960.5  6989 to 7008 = -2.2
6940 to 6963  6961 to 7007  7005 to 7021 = 2.5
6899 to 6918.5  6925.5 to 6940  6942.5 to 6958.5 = 2.1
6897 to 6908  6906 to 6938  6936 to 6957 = 2.9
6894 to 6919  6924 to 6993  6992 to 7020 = 1.2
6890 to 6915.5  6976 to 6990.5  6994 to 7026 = 0.4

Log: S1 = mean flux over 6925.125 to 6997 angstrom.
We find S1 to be 5.81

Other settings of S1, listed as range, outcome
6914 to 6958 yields 5.82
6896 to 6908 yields 6.02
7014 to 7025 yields 5.57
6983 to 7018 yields 5.83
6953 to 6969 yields 6.05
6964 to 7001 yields 5.69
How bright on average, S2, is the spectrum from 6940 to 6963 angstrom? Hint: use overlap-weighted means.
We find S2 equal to 6.27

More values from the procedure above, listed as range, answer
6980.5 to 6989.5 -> 5.93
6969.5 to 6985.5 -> 5.64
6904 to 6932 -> 5.64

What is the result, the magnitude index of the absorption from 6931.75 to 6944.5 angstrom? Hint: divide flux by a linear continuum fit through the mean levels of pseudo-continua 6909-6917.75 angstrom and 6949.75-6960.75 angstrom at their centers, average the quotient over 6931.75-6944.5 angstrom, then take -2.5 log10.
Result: 0.05 mag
